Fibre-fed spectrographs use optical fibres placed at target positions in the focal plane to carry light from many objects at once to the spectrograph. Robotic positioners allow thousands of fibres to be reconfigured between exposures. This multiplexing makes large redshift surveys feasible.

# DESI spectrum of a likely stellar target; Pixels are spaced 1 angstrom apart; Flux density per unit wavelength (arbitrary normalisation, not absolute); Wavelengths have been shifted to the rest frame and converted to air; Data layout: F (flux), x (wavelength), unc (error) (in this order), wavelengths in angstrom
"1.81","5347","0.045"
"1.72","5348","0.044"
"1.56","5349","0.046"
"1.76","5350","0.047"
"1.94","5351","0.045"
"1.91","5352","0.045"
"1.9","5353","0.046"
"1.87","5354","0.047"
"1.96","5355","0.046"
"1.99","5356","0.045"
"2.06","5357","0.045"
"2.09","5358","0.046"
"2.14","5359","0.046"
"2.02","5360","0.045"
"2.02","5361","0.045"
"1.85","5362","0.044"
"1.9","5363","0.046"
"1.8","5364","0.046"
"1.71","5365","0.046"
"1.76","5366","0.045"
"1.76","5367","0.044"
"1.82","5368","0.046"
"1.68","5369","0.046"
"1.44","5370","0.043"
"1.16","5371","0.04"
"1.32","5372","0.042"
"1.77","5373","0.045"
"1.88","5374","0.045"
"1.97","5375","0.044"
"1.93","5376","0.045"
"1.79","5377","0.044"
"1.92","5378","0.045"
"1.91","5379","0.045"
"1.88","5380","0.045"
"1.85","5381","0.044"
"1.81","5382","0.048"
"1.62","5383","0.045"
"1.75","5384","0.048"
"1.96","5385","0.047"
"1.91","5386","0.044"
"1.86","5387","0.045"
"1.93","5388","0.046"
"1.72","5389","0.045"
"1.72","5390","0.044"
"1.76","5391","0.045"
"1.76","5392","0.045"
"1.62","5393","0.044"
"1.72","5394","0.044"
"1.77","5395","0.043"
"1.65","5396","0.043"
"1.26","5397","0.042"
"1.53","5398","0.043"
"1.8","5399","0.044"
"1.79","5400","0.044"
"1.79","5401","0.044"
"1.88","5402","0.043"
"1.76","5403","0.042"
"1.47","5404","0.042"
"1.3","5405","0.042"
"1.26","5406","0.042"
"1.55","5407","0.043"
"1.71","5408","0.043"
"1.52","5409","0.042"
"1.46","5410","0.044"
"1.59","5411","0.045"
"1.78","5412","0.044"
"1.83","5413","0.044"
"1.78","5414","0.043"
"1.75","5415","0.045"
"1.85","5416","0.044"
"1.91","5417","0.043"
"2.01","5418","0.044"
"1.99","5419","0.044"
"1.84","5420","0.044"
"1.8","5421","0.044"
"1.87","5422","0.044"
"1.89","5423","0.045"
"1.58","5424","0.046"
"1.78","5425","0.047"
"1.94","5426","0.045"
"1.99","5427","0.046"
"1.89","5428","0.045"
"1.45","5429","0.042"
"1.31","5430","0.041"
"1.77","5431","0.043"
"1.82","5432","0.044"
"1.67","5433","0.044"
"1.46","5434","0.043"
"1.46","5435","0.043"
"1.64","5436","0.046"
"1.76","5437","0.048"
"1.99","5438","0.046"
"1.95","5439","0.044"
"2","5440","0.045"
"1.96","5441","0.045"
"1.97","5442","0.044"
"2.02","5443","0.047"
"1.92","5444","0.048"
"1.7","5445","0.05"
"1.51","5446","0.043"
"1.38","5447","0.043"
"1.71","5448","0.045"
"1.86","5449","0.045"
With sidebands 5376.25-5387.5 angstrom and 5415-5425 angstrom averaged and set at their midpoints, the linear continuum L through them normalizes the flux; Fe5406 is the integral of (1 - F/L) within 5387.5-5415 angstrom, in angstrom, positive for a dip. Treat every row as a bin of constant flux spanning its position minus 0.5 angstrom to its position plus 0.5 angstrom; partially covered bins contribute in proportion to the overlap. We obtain 2.82 angstrom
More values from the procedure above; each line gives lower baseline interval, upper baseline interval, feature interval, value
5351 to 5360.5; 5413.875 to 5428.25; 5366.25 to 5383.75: 1.93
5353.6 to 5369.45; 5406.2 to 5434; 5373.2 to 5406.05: 1.38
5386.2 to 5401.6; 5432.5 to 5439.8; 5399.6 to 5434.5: 0.03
